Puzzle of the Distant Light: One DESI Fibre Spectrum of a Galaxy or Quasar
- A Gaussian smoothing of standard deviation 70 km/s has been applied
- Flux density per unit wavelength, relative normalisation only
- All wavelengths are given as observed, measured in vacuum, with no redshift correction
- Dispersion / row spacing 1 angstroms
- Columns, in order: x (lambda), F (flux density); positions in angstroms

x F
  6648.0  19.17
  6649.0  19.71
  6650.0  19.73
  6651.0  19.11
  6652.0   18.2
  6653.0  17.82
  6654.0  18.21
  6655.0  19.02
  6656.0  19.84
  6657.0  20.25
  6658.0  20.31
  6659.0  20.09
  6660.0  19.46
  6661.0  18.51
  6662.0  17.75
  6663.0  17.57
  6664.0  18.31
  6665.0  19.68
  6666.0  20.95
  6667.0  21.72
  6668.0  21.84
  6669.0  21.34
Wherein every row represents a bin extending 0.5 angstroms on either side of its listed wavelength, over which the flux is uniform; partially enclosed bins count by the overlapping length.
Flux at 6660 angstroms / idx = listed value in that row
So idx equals 19.46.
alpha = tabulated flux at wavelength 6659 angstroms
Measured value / 20.09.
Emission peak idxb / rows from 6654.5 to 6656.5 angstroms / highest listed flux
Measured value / 19.84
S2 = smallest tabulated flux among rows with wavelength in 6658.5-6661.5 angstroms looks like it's 18.51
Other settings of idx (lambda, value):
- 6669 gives 21.34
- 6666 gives 20.95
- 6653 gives 17.82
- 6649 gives 19.71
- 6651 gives 19.11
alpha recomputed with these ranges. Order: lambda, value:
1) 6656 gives 19.84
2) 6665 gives 19.68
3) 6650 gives 19.73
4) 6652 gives 18.2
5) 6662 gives 17.75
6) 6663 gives 17.57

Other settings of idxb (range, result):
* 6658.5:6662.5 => 20.09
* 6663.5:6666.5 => 20.95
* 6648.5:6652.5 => 19.73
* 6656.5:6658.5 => 20.31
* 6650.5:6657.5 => 20.25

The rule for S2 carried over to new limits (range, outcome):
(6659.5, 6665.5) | 17.57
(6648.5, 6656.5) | 17.82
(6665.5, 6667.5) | 20.95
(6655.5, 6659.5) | 19.84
